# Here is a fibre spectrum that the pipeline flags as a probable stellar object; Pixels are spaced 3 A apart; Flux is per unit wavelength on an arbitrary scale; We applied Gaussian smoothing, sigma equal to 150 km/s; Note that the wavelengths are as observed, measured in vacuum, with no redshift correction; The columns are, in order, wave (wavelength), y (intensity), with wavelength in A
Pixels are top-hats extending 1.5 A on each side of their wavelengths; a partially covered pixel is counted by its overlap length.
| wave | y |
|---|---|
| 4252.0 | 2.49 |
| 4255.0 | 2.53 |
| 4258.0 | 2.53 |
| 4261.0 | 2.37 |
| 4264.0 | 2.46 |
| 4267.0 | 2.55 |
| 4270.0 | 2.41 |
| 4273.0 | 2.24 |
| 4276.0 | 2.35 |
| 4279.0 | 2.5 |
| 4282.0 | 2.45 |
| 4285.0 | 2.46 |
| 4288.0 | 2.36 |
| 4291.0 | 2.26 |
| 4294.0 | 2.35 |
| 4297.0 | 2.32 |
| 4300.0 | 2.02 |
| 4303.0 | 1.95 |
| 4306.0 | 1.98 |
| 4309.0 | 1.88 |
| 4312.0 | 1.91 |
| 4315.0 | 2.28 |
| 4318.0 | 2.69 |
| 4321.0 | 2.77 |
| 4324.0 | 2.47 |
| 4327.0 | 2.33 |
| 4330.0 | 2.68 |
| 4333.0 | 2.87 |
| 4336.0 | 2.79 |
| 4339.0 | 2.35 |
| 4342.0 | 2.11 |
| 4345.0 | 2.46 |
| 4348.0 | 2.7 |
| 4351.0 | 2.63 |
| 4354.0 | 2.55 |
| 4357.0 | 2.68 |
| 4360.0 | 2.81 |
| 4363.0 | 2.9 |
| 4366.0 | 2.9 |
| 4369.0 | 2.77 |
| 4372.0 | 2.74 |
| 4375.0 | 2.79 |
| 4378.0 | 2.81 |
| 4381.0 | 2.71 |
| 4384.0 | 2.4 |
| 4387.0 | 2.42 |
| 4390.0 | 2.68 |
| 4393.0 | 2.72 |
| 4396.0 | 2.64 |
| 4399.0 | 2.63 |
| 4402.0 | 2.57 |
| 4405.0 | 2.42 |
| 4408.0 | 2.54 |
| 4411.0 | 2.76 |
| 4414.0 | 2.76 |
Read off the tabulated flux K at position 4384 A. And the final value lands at 2.4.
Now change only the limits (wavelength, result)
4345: 2.46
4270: 2.41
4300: 2.02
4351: 2.63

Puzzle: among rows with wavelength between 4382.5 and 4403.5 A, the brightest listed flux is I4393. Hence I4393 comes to 2.72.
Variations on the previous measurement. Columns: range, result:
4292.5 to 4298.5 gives 2.35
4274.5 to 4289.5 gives 2.5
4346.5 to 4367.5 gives 2.9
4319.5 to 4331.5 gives 2.77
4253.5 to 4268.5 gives 2.55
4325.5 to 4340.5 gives 2.87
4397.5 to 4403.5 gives 2.63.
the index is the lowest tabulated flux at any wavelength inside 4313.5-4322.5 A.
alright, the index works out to 2.28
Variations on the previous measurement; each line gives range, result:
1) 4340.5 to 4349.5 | 2.11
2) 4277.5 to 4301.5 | 2.02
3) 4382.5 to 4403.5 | 2.4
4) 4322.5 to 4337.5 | 2.33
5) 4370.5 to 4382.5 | 2.71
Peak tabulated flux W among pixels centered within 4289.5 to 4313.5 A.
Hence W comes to 2.35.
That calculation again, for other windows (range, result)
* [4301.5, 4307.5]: 1.98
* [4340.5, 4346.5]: 2.46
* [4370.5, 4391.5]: 2.81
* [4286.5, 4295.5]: 2.36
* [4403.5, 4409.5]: 2.54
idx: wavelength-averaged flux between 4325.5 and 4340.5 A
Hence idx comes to 2.6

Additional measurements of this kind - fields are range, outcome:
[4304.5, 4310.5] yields 1.93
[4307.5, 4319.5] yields 2.19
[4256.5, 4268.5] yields 2.48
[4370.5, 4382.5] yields 2.76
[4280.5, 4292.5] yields 2.38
